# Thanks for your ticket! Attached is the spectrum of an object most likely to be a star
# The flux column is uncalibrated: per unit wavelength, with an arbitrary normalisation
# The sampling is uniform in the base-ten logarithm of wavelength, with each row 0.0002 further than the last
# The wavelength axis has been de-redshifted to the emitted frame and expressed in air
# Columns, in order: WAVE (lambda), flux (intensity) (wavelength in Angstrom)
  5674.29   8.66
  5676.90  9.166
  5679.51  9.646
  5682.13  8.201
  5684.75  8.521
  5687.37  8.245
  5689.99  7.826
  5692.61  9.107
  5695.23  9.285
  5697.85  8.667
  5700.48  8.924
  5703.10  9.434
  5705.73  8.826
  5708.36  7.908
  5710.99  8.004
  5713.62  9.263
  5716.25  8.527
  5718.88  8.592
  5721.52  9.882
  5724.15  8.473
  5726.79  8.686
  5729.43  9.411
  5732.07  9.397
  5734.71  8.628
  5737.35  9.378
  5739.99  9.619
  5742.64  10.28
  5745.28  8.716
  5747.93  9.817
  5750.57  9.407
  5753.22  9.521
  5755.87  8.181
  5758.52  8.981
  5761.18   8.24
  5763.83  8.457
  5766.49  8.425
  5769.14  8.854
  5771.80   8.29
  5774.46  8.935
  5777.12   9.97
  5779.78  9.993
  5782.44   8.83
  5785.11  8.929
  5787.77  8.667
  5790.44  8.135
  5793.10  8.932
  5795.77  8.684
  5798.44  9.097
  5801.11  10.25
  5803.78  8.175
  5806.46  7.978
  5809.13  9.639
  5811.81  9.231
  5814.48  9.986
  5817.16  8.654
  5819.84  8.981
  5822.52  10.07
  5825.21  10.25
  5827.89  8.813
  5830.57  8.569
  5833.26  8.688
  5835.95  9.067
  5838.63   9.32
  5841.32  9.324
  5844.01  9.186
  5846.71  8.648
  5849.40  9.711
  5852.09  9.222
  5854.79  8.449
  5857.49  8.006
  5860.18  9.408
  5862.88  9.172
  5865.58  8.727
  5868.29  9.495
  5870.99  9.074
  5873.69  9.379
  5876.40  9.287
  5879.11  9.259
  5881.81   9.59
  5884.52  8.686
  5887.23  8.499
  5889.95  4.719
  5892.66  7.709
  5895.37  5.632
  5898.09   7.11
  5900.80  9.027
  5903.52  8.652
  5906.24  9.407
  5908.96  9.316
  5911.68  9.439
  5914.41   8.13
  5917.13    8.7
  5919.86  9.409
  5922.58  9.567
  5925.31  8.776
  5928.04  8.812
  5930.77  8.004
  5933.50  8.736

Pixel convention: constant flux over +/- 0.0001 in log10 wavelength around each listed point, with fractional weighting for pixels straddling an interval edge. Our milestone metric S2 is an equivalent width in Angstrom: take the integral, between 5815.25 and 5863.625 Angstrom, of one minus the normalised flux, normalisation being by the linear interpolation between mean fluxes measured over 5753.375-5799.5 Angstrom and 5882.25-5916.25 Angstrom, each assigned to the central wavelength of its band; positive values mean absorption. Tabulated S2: -3.8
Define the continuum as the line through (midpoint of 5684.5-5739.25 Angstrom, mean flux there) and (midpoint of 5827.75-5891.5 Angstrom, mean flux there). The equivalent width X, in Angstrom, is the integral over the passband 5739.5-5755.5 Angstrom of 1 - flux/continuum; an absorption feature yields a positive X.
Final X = -1.2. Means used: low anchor 8.82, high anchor 8.84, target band 9.48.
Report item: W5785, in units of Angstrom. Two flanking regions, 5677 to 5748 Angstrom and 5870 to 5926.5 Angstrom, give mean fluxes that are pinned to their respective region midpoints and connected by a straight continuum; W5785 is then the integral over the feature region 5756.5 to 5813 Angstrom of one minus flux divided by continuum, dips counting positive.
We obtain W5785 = -0.7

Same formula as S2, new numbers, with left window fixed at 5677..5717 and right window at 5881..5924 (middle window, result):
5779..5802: -1.3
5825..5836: -0.6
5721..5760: -2.6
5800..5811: -0.6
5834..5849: -1.2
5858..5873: -1.3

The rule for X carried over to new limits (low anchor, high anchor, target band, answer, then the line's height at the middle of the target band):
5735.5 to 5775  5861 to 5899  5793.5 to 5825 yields -1.7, 8.71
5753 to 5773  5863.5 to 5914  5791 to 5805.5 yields -0.7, 8.55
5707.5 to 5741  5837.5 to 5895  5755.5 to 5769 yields 0.5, 8.87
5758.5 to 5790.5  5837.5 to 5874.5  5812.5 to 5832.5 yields -0.7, 8.98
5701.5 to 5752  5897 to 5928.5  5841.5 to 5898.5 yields 2.3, 8.92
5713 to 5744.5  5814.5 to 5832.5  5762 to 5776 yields 0.9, 9.21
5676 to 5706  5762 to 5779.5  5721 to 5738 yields -0.4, 8.85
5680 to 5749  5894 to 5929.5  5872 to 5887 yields -0.9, 8.66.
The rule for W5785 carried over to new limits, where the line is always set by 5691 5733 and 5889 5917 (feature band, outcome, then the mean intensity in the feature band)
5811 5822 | -1.15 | 9.28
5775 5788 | -1.13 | 9.31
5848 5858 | -0.83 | 8.92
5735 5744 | -0.89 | 9.63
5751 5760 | -0.26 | 8.93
